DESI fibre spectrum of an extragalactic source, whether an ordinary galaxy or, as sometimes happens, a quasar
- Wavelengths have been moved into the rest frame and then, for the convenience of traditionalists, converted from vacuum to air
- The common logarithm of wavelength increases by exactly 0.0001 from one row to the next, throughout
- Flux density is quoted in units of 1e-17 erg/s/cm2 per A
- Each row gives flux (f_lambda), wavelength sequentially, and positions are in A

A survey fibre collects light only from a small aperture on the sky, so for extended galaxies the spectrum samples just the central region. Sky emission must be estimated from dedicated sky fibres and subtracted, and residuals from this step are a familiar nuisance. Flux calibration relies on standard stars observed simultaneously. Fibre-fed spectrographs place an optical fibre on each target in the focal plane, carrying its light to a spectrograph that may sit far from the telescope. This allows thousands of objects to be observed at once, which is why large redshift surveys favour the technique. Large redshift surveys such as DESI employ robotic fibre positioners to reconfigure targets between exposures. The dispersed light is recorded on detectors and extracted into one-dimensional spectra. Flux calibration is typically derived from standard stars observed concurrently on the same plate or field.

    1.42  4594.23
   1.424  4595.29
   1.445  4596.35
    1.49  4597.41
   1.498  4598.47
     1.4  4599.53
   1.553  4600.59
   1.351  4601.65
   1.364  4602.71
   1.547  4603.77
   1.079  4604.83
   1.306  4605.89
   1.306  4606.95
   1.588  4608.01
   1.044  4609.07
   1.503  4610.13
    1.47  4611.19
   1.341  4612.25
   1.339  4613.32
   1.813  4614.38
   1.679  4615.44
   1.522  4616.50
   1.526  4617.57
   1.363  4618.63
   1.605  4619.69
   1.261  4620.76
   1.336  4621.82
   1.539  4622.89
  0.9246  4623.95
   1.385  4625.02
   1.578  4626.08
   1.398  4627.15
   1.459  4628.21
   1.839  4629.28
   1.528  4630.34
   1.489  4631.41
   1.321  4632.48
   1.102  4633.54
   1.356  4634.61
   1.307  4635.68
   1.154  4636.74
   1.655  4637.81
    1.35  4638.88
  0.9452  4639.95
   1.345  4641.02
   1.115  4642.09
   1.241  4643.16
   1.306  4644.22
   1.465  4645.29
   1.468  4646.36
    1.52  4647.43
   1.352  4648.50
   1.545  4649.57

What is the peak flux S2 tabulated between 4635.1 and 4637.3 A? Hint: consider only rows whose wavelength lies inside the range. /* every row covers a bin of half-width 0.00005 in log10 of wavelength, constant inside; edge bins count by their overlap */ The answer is 1.307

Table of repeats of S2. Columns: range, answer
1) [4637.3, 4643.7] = 1.655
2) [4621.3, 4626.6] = 1.578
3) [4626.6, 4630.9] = 1.839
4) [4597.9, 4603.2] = 1.553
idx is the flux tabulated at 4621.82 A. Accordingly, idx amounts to 1.336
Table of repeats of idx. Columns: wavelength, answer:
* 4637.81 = 1.655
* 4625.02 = 1.385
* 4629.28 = 1.839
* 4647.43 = 1.52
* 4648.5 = 1.352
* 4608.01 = 1.588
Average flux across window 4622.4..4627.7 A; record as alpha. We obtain 1.37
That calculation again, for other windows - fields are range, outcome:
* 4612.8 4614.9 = 1.58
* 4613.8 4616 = 1.74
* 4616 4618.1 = 1.52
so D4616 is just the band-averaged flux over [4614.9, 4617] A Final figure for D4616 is 1.61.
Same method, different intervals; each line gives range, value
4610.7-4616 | 1.53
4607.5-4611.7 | 1.4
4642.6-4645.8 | 1.34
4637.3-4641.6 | 1.32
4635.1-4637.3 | 1.24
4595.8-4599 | 1.47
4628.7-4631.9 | 1.62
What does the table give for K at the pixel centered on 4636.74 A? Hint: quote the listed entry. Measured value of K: 1.154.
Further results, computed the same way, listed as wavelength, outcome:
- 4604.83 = 1.079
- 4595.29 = 1.424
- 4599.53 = 1.4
